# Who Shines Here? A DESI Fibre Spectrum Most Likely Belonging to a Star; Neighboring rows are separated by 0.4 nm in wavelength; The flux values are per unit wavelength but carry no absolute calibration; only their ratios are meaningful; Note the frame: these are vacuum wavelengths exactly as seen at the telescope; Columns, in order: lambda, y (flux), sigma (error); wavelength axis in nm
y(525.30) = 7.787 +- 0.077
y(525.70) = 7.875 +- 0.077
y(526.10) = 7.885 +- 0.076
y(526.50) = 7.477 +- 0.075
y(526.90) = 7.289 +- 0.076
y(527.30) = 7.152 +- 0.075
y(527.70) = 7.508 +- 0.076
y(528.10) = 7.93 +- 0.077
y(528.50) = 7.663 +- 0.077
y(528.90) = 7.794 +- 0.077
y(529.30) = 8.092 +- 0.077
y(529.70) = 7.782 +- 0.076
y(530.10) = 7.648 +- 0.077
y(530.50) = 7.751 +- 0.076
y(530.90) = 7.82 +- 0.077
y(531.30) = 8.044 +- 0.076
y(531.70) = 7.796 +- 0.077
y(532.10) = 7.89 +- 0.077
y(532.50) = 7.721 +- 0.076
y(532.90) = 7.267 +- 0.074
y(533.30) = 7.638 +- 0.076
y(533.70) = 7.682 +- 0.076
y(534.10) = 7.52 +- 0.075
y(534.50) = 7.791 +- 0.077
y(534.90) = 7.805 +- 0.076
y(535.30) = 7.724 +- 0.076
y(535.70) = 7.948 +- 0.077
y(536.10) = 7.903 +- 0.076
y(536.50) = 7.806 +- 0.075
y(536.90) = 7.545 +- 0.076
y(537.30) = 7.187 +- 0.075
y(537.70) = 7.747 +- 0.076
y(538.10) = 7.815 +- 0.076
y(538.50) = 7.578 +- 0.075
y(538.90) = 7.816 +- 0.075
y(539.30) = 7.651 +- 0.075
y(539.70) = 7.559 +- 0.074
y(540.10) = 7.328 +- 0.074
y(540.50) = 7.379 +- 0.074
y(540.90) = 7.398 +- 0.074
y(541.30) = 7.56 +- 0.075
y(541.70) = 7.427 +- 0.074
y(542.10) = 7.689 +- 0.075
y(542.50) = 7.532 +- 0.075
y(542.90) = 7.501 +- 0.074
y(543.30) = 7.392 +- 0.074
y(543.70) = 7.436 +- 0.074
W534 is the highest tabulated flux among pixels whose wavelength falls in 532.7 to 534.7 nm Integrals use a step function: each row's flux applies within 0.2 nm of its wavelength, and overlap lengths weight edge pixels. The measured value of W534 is 7.791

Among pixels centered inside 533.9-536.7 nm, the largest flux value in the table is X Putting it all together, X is 7.948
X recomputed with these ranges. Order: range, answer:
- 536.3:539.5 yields 7.816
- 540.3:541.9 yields 7.56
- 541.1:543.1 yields 7.689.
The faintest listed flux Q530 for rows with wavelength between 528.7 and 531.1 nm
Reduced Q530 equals 7.648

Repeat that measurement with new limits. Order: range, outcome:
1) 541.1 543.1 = 7.427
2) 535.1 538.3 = 7.187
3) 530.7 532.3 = 7.796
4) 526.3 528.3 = 7.152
